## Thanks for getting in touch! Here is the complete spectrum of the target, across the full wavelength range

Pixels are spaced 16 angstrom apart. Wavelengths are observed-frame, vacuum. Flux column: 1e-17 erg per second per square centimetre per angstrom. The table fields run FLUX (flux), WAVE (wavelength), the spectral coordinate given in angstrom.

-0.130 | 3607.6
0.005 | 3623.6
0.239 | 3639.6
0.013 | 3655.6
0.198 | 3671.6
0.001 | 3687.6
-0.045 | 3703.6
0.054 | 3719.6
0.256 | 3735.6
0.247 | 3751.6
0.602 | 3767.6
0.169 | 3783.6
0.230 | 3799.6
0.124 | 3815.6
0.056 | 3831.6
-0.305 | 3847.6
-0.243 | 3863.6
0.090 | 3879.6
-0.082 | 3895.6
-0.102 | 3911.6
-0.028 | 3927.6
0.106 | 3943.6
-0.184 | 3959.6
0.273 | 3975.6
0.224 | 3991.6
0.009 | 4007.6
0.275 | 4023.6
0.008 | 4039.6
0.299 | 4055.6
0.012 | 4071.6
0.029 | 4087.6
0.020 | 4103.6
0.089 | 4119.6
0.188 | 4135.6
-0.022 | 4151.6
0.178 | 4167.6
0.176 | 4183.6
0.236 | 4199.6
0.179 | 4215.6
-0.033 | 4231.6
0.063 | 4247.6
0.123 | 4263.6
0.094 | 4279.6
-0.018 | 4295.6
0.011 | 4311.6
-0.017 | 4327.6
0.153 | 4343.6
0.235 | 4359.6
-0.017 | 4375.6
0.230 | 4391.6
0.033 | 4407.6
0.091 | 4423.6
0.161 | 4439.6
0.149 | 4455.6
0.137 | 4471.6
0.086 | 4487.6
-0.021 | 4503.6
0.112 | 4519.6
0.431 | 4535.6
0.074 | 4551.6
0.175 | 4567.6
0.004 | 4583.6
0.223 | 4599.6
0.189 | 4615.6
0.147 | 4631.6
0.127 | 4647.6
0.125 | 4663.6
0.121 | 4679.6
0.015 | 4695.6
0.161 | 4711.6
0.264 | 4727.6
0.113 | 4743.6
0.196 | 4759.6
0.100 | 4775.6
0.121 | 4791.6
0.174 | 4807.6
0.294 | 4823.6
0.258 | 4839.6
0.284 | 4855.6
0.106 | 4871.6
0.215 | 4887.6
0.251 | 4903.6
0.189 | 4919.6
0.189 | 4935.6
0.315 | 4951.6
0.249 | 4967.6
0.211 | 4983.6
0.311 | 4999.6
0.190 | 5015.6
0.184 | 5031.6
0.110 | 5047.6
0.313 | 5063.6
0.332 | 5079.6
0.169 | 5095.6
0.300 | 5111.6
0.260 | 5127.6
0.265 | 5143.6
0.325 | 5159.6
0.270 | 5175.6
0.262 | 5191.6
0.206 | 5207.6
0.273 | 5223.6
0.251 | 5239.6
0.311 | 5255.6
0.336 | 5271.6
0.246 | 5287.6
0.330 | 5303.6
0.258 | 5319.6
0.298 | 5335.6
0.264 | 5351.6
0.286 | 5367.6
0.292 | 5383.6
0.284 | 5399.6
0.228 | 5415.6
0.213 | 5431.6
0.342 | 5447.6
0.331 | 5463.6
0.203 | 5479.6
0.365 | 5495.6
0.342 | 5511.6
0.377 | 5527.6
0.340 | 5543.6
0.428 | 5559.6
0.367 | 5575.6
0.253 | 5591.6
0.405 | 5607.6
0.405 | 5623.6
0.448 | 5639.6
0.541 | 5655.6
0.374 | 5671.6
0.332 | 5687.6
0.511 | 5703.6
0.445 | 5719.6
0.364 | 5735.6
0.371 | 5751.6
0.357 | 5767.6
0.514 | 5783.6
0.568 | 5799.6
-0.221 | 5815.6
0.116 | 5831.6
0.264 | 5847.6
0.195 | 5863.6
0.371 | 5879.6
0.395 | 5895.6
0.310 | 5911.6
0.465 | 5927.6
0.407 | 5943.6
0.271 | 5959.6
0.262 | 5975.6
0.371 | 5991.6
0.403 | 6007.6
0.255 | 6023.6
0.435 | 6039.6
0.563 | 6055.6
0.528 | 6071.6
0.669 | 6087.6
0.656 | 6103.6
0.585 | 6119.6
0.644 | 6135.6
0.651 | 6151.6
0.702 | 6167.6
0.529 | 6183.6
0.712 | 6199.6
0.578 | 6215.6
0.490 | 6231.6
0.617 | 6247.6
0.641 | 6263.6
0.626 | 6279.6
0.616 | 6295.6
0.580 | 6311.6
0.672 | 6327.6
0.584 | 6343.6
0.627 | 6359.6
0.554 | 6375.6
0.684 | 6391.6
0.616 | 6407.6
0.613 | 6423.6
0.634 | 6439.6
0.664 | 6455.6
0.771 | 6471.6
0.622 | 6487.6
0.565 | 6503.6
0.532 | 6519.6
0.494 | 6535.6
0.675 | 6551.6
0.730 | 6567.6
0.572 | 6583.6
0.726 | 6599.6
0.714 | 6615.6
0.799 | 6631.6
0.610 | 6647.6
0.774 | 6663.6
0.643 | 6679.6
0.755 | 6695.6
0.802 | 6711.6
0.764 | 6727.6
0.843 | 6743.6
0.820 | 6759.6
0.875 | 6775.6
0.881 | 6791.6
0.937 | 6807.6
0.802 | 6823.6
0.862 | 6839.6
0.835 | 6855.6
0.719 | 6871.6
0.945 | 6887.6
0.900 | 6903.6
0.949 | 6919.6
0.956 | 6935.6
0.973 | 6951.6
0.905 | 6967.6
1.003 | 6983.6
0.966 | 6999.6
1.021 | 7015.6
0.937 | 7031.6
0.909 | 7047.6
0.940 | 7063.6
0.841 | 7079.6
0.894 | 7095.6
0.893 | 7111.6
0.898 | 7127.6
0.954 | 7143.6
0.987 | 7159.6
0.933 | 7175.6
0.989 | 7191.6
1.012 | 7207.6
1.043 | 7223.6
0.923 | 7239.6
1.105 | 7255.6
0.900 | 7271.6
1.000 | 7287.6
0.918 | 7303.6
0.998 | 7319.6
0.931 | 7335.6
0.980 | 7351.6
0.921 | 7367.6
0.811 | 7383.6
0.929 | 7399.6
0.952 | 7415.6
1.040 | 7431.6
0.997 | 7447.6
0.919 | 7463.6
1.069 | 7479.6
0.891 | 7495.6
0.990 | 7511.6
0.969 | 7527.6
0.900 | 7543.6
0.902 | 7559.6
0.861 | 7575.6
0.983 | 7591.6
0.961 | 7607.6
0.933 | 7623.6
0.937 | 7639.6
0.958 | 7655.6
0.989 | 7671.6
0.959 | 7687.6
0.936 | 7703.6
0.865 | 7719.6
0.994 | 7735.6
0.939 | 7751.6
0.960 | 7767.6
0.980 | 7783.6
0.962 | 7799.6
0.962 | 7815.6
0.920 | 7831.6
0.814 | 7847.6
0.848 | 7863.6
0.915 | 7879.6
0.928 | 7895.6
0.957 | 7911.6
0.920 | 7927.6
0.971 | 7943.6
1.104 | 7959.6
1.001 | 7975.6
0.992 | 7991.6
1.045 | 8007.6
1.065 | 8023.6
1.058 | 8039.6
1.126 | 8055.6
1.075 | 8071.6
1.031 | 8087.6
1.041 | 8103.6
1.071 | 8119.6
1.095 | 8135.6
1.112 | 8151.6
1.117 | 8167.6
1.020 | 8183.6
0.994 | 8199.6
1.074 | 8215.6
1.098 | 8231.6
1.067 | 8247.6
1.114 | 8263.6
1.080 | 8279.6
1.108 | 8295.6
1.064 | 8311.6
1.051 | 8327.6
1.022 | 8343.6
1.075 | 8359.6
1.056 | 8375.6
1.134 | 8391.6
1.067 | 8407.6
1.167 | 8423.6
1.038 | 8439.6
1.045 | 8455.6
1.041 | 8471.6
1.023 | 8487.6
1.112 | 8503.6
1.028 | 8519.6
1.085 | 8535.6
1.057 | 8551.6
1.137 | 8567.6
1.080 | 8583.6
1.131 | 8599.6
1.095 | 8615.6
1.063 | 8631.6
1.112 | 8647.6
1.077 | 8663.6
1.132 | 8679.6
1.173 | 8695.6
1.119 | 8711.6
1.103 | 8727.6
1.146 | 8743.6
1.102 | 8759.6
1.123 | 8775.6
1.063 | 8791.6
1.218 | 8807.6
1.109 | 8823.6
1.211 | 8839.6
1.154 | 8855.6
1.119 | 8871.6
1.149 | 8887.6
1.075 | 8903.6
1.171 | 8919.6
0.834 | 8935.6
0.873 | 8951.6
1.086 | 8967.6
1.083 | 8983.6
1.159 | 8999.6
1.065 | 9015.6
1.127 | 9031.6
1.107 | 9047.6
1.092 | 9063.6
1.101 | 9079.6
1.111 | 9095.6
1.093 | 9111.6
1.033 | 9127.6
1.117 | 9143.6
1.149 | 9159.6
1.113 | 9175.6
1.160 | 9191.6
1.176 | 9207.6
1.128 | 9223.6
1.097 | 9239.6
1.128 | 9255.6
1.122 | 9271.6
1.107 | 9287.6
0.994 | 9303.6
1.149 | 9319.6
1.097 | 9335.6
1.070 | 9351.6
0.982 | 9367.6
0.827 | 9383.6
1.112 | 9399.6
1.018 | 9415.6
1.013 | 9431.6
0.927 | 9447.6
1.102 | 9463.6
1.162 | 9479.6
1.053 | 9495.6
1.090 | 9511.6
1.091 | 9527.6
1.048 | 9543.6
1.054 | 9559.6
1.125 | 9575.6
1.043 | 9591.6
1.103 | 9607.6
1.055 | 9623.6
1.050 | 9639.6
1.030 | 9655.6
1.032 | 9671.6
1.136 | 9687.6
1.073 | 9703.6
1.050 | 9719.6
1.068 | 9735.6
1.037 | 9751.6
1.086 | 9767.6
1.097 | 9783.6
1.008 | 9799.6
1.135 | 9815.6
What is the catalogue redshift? 0.517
